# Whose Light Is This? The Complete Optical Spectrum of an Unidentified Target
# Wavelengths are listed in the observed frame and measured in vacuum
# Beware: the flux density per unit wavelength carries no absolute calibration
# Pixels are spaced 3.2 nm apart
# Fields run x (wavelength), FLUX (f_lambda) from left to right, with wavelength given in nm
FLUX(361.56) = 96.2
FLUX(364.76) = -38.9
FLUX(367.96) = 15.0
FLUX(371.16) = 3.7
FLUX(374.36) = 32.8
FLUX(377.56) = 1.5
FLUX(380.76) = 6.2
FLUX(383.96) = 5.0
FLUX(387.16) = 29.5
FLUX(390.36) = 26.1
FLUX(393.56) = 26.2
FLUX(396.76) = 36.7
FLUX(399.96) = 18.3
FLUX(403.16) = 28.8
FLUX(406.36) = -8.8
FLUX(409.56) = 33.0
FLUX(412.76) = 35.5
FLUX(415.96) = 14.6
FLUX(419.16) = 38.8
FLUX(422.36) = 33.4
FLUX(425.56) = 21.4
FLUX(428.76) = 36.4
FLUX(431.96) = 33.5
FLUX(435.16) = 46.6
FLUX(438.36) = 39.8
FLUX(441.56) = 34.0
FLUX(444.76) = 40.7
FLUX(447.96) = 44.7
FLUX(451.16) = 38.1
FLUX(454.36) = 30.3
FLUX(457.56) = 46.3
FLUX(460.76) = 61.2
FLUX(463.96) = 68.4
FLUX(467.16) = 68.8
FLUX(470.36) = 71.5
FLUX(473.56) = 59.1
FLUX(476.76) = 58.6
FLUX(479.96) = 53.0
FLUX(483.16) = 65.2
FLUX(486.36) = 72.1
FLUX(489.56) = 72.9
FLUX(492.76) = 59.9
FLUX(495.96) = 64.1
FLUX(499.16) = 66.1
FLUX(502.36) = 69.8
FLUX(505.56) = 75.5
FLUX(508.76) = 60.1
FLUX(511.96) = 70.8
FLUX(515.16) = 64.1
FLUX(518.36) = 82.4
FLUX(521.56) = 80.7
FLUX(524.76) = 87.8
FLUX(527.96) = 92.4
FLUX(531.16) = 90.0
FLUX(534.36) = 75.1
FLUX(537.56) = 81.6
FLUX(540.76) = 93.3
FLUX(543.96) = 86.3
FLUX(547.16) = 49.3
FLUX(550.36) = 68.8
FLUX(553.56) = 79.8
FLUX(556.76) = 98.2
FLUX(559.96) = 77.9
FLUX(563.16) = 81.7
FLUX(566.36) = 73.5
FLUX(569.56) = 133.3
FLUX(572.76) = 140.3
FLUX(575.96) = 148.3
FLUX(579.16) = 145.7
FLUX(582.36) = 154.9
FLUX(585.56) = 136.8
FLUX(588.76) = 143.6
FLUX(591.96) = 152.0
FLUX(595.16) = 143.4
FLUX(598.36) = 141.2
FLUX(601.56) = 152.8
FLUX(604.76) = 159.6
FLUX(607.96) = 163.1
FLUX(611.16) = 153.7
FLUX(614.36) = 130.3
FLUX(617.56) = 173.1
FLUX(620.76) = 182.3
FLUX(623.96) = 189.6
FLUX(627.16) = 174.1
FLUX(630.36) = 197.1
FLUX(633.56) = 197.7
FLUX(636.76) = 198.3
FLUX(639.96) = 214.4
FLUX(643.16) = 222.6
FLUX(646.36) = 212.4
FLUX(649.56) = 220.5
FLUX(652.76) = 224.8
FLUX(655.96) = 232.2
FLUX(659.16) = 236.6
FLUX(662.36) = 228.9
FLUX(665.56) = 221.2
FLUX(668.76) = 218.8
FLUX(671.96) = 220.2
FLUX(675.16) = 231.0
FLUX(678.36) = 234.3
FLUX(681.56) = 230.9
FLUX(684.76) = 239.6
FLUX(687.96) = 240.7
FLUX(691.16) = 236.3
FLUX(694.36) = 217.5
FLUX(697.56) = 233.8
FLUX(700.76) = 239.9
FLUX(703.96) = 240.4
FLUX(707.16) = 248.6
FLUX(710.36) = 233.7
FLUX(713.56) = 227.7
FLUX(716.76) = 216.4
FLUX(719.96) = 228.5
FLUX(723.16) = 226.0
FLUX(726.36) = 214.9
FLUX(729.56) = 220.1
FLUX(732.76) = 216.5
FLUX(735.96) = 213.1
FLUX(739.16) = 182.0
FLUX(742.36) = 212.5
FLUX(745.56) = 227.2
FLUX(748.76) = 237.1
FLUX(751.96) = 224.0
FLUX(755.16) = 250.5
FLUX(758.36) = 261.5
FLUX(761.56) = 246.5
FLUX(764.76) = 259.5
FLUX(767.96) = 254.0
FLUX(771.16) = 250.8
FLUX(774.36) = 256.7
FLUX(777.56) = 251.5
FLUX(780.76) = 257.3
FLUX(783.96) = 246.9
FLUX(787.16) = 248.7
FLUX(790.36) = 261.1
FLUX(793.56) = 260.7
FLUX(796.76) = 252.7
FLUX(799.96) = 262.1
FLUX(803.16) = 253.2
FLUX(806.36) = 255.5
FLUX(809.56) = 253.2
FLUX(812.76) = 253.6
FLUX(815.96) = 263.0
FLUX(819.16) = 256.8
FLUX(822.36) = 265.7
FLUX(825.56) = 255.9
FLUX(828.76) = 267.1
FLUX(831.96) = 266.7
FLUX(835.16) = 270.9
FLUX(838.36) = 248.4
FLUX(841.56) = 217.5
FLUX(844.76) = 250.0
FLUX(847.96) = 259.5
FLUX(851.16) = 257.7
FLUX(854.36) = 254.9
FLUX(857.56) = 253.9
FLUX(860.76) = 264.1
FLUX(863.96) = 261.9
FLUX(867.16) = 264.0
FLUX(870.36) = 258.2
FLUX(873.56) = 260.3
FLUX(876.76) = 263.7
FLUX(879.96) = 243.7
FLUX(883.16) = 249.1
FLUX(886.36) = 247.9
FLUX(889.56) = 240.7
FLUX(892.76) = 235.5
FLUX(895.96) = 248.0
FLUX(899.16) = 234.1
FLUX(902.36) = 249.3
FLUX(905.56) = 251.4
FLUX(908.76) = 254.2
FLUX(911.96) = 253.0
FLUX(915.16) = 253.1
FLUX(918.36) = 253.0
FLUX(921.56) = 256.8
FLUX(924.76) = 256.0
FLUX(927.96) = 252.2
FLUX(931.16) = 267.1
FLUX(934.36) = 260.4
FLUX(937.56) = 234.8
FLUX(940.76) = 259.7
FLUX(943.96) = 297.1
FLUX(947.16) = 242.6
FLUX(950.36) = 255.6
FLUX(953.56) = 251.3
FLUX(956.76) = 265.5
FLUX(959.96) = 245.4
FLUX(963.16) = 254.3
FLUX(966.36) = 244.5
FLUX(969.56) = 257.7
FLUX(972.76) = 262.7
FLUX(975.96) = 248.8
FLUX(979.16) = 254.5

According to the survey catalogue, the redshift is 0.43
